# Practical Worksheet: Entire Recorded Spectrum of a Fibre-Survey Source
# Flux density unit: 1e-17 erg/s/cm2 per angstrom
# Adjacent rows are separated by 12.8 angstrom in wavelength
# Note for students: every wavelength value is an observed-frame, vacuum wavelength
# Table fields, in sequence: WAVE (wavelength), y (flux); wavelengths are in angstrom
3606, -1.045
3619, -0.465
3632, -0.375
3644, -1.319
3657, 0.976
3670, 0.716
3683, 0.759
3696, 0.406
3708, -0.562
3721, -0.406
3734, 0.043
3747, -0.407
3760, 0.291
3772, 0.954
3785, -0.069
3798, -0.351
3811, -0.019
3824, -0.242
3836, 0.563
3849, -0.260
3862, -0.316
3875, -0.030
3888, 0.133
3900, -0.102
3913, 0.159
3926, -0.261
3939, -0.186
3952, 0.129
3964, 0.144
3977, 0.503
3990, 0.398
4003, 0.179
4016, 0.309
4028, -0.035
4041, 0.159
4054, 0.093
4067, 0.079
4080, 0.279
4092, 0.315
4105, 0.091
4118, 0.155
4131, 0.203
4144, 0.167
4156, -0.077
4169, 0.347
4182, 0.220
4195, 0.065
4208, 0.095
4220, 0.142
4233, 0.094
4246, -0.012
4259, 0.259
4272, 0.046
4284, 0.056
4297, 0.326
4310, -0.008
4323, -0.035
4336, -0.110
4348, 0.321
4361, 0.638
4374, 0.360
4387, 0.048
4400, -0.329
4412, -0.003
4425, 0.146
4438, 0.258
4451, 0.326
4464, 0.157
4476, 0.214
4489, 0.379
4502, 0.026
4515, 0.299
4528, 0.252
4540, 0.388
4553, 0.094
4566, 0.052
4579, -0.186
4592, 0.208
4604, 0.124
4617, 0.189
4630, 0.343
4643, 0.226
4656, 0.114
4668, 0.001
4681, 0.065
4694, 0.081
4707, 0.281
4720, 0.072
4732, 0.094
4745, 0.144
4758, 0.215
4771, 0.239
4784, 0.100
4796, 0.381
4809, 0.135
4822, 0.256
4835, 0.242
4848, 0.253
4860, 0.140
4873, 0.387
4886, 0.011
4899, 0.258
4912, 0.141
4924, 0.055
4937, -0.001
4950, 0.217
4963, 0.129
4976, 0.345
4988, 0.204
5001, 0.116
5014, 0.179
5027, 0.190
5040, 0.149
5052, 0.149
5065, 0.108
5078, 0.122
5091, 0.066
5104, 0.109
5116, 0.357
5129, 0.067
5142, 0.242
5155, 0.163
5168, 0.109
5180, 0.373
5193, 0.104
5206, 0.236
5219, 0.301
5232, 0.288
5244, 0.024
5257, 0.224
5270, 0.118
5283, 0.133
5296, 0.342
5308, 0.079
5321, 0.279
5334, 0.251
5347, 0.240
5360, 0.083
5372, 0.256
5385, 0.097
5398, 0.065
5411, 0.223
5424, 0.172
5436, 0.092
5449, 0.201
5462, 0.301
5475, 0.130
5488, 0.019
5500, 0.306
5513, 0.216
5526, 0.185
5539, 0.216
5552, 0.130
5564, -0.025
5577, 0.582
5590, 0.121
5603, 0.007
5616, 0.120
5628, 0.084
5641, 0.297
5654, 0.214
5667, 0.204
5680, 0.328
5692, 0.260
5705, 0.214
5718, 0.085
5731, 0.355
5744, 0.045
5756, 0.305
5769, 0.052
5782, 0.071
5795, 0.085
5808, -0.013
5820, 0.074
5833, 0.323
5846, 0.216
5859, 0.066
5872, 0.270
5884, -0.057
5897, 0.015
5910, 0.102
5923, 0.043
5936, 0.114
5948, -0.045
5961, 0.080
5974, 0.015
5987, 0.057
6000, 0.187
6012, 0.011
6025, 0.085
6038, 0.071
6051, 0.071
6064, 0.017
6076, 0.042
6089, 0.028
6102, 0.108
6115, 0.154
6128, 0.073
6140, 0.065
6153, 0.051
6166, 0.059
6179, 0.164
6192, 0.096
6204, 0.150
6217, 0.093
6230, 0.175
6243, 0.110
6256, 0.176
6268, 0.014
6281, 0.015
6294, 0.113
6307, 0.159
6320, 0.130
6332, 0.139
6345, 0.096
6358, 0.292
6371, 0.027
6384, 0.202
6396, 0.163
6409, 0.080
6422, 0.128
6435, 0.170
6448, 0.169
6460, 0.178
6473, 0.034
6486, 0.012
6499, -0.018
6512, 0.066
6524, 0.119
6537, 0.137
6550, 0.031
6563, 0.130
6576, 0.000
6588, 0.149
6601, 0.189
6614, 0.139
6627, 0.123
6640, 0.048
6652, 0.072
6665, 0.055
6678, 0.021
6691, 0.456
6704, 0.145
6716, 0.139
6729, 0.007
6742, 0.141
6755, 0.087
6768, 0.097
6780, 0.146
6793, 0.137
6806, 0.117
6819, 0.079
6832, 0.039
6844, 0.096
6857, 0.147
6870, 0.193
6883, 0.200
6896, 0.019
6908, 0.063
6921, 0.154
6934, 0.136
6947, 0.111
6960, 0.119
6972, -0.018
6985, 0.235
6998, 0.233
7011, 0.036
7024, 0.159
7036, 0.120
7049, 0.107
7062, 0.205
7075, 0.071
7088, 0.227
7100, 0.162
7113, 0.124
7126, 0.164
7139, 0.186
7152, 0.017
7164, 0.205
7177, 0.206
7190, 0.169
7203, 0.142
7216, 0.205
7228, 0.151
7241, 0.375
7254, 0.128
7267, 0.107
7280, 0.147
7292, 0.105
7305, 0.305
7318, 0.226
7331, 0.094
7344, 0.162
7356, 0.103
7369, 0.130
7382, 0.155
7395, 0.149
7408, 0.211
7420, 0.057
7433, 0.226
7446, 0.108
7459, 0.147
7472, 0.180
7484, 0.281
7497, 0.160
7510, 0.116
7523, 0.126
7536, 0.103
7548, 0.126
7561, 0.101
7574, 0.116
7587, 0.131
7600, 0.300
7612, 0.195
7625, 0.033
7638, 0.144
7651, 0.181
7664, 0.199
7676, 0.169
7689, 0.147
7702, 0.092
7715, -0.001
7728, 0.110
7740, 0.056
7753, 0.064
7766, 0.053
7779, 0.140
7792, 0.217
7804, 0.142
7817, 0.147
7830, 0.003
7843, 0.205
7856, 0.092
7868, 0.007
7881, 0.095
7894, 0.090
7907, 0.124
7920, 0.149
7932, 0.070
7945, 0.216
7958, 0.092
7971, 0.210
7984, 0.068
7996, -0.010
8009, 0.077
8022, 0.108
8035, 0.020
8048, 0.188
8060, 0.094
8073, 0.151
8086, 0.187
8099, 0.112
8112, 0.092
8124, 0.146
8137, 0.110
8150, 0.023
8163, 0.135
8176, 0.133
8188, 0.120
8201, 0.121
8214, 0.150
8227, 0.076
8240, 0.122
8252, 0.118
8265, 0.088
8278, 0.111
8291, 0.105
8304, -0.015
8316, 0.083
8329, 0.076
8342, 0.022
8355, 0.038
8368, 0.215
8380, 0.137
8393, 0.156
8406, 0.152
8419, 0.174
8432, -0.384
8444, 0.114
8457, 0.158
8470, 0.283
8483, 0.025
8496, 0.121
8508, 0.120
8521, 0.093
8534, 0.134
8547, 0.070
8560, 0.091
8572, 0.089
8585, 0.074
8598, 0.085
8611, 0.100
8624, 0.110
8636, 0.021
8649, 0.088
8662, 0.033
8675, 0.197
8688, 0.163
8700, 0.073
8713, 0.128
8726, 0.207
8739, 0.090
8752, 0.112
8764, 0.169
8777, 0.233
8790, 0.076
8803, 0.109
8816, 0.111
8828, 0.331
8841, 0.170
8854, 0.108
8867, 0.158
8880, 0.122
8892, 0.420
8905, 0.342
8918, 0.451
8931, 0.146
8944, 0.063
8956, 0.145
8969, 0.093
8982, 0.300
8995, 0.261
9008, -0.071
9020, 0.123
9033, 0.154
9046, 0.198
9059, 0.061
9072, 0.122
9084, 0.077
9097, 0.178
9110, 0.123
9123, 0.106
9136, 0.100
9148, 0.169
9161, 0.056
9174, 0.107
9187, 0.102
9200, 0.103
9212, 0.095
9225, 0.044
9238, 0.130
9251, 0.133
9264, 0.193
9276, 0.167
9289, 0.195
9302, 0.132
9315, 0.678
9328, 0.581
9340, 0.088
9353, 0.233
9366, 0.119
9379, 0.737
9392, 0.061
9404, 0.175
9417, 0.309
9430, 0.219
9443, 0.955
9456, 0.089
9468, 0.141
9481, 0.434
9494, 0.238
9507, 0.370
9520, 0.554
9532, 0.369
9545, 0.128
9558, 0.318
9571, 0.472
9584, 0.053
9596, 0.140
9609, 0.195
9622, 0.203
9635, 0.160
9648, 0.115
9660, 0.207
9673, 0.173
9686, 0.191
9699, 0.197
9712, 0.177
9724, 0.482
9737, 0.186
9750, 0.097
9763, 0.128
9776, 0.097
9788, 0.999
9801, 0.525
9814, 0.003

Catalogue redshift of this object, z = 0.795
